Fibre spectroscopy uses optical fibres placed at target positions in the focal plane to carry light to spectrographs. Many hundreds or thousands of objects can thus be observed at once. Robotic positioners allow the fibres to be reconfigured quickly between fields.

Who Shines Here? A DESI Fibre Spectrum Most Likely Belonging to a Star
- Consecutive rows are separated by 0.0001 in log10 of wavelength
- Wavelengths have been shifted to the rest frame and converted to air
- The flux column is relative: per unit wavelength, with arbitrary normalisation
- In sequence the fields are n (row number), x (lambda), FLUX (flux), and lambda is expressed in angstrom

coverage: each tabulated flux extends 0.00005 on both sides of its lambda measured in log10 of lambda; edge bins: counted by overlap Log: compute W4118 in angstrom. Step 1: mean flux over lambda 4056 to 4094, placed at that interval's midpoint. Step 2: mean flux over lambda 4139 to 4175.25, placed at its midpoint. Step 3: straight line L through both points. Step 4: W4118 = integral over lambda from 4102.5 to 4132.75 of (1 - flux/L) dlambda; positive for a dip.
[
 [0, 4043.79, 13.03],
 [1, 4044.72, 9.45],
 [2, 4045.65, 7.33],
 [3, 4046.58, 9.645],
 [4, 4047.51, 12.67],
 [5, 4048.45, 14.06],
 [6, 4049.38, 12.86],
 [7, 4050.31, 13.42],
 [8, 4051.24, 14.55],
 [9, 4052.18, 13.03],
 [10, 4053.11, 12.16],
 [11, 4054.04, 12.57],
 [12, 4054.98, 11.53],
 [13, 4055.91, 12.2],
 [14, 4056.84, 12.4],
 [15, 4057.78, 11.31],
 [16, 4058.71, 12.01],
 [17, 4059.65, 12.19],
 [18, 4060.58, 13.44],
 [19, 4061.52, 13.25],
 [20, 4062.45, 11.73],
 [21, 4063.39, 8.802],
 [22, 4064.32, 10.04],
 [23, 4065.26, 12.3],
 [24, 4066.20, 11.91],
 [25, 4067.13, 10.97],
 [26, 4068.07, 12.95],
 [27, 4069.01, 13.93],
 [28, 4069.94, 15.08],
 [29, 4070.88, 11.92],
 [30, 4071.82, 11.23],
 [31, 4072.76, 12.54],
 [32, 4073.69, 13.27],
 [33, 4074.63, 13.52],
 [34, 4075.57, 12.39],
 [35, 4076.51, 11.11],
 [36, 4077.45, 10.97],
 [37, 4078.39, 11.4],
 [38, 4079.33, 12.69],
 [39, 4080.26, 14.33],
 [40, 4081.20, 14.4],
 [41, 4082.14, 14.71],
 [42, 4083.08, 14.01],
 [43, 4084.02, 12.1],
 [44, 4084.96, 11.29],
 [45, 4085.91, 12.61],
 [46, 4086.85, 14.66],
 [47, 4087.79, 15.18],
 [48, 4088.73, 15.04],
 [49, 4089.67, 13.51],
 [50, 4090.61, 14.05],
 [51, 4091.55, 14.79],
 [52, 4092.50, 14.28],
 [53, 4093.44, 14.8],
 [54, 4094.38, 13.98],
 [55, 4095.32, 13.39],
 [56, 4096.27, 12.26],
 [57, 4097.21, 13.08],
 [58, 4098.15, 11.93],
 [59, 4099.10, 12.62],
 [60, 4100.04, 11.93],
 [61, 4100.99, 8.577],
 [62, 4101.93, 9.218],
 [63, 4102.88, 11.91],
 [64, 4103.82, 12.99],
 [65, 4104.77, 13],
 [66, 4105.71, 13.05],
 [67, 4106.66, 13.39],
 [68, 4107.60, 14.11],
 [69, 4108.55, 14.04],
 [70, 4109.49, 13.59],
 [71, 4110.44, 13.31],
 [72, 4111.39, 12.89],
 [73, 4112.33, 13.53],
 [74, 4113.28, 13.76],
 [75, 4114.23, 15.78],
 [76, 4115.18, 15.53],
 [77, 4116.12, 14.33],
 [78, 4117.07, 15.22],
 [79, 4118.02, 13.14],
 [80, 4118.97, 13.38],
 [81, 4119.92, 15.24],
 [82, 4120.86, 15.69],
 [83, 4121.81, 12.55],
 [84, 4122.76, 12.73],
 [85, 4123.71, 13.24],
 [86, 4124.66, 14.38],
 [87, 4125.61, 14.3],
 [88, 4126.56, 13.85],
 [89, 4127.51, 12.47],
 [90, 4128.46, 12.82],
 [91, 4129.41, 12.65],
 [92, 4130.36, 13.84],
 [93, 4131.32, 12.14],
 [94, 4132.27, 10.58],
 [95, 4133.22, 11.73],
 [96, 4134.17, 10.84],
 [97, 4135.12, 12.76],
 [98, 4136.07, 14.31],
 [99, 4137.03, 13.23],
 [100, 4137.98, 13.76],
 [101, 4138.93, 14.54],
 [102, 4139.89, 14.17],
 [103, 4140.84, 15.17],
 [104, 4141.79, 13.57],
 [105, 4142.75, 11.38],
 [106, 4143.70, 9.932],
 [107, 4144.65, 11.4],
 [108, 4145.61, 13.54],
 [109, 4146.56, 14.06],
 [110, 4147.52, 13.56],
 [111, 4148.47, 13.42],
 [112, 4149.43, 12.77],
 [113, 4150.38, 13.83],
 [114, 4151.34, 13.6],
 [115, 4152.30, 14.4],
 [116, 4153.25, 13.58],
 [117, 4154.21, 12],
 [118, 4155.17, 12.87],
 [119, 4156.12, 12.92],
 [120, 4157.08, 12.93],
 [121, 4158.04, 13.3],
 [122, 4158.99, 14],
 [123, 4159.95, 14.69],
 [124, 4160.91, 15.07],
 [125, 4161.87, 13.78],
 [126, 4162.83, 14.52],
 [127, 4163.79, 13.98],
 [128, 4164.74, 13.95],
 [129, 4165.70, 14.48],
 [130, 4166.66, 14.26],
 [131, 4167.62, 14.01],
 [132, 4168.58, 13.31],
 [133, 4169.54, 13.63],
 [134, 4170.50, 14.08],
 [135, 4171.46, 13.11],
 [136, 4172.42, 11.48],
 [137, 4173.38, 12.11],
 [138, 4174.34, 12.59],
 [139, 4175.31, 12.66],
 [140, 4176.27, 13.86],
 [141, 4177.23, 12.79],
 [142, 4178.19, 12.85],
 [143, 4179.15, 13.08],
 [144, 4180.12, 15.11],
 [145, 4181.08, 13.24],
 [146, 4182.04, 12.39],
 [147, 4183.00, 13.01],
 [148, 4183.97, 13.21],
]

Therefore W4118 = -1.0 angstrom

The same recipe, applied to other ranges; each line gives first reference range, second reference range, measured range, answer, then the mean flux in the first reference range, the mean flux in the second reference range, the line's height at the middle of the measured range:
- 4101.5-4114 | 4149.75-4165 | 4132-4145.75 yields 0.74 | 13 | 13.7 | 13.5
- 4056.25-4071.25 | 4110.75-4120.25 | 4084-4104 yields 0.62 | 12.1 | 14.2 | 13.4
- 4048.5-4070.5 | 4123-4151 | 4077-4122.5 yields -2.29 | 12.4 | 13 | 12.7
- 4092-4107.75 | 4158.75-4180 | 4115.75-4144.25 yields -0.54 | 12.6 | 13.6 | 13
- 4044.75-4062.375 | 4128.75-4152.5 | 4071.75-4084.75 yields -0.39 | 12.2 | 13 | 12.4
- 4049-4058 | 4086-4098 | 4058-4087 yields 1.82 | 12.6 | 14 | 13.3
